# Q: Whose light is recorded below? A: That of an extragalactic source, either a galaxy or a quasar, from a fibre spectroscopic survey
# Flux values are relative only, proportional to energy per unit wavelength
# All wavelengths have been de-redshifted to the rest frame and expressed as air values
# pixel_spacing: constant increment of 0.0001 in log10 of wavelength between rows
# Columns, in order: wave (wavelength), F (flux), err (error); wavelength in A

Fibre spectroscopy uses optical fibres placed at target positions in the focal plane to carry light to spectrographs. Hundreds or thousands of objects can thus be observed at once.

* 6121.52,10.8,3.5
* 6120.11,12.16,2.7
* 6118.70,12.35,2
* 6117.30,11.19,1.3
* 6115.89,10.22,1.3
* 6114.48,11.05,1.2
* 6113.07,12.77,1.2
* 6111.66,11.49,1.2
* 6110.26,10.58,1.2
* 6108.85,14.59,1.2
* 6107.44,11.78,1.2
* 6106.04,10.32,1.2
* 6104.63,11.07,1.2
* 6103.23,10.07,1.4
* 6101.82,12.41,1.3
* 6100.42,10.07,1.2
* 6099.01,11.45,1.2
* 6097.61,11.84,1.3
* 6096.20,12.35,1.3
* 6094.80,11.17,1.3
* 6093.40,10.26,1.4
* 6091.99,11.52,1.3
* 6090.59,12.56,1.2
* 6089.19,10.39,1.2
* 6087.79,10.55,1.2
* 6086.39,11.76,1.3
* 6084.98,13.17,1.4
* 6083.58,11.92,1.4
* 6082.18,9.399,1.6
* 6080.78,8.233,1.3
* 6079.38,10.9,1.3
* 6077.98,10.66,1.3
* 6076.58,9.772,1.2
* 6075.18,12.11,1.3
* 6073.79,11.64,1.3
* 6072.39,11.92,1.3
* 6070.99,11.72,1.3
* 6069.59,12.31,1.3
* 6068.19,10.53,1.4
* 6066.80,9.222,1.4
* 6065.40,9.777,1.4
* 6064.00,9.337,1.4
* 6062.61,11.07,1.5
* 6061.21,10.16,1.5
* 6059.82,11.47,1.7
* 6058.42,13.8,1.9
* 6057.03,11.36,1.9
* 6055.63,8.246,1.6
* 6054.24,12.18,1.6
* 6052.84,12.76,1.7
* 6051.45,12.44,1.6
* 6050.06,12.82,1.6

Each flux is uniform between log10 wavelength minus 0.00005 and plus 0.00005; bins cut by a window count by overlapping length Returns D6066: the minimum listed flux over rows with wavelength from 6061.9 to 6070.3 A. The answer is 9.222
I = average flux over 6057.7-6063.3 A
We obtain 11.6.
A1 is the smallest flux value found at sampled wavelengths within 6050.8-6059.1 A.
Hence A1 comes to 8.246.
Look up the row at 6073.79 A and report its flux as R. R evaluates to 11.64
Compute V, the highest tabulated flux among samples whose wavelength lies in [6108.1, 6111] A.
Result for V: 14.59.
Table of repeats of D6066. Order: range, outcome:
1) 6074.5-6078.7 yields 9.772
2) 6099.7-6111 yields 10.07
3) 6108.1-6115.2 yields 10.58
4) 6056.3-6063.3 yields 10.16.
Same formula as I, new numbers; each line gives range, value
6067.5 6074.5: 11.6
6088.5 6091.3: 11.5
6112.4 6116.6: 11.3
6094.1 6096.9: 11.8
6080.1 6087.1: 10.9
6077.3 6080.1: 10.8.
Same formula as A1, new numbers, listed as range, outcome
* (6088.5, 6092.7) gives 10.39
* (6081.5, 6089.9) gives 9.399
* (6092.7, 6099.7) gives 10.26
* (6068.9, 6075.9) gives 11.64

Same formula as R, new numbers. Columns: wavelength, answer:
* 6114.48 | 11.05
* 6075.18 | 12.11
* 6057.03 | 11.36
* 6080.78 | 8.233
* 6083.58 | 11.92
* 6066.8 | 9.222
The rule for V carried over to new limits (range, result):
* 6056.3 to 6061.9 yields 13.8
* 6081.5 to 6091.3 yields 13.17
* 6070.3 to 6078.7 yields 12.11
